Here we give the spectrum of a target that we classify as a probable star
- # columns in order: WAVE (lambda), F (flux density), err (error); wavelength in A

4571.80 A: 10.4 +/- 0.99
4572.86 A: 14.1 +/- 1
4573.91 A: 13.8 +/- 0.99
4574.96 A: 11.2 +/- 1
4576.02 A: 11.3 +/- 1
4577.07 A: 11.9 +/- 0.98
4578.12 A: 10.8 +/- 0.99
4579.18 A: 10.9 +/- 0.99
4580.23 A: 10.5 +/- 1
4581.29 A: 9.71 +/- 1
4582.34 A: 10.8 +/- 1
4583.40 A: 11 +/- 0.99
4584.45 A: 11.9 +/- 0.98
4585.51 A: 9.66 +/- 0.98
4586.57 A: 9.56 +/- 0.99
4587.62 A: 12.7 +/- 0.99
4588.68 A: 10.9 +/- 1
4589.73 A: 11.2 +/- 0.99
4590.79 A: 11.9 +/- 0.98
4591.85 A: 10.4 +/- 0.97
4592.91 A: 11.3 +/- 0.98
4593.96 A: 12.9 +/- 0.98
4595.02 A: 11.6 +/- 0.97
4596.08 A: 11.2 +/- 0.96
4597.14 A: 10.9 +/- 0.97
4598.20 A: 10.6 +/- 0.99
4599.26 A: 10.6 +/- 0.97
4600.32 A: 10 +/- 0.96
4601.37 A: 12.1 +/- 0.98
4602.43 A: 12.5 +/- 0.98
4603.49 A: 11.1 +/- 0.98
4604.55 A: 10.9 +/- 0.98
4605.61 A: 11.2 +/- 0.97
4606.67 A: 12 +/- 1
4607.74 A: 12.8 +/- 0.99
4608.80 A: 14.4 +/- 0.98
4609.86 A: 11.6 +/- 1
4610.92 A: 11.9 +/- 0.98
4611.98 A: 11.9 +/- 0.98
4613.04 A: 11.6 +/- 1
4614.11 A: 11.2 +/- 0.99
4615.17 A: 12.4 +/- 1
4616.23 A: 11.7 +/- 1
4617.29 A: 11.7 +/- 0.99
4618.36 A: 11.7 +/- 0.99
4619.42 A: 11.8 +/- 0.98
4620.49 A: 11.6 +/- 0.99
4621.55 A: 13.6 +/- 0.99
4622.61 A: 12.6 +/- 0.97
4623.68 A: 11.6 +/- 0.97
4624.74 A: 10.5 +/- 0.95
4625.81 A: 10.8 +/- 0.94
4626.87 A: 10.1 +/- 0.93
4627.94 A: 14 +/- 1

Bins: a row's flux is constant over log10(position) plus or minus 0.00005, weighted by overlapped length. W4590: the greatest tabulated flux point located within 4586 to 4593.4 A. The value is 12.7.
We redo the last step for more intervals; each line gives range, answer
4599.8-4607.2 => 12.5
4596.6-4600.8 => 10.9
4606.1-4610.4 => 14.4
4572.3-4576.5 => 14.1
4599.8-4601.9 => 12.1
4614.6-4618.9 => 12.4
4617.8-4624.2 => 13.6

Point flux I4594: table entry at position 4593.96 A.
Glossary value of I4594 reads 12.9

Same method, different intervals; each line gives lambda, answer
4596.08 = 11.2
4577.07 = 11.9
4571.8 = 10.4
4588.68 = 10.9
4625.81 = 10.8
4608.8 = 14.4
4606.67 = 12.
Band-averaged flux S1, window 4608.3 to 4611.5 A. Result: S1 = 12.6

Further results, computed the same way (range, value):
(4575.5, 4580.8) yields 11.1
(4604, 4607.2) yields 11.4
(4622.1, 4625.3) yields 11.5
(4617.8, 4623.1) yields 12.3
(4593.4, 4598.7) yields 11.4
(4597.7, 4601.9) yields 10.8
